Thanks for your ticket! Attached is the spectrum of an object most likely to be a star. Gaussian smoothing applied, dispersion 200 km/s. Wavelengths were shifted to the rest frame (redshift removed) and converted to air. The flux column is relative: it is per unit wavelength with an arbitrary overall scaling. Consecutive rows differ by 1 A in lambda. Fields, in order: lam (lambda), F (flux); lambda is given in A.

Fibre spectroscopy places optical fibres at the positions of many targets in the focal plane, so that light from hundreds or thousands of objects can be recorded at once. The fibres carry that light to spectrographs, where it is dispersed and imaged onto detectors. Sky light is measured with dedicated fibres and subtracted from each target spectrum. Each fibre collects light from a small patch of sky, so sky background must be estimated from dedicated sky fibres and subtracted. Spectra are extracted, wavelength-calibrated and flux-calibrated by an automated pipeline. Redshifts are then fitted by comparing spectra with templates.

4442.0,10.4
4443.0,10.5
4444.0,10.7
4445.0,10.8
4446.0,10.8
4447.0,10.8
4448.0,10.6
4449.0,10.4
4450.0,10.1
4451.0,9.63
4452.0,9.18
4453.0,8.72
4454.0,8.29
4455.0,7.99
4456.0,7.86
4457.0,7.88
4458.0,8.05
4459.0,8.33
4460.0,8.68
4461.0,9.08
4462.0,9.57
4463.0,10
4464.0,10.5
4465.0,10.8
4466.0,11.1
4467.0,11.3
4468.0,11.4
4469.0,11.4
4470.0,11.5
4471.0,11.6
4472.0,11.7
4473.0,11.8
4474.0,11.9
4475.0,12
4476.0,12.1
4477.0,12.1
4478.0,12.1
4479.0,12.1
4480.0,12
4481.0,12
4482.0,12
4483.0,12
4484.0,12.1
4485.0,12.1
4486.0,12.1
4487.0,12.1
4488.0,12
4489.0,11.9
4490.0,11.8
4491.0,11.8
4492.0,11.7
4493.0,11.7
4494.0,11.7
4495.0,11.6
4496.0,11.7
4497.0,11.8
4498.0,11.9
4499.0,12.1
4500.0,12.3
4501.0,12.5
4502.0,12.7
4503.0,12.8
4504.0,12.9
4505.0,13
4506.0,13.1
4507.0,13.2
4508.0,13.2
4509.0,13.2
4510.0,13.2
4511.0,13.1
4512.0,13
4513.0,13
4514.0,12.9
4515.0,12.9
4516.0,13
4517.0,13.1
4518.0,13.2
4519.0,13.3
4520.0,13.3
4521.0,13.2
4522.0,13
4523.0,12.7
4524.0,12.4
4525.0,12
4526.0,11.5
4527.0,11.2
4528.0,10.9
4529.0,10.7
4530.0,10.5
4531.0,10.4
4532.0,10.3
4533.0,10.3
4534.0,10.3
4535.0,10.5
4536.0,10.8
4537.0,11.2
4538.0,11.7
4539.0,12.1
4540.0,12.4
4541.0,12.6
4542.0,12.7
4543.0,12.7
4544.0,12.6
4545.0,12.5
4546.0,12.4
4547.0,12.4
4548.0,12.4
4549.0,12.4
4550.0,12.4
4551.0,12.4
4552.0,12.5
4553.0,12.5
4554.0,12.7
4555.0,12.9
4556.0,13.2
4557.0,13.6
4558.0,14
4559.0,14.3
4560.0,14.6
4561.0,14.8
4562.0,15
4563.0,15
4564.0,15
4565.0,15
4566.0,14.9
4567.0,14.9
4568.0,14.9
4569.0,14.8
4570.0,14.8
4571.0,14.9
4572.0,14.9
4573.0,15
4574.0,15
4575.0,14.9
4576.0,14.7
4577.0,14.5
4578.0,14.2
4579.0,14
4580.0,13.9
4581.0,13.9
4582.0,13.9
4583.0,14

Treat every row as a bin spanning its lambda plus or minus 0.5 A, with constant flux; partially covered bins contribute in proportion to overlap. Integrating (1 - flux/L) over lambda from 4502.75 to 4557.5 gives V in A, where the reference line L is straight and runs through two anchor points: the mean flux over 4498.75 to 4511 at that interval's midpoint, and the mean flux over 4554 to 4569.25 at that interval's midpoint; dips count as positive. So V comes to 4.9 A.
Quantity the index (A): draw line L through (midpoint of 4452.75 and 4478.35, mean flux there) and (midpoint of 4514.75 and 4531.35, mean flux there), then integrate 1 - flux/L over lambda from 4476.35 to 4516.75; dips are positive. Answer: -3.7 A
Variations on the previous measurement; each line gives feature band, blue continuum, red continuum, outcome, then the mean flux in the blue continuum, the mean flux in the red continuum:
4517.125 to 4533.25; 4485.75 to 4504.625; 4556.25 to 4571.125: 1.6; 12.1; 14.7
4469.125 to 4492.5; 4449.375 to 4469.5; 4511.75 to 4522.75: -2.4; 9.5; 13.1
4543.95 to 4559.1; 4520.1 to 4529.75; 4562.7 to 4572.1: 1.1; 12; 14.9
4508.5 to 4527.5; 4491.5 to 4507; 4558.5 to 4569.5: 0.3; 12.3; 14.8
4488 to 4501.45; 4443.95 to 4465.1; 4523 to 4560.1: -1.6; 9.44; 12.1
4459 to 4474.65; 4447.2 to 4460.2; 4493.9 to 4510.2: -1.3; 8.95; 12.5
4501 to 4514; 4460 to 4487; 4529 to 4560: -1.4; 11.4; 12.1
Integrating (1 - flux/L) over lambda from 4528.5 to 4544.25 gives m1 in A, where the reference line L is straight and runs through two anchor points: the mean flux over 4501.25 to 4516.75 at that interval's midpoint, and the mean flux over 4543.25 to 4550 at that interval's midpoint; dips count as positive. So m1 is 1.6 A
